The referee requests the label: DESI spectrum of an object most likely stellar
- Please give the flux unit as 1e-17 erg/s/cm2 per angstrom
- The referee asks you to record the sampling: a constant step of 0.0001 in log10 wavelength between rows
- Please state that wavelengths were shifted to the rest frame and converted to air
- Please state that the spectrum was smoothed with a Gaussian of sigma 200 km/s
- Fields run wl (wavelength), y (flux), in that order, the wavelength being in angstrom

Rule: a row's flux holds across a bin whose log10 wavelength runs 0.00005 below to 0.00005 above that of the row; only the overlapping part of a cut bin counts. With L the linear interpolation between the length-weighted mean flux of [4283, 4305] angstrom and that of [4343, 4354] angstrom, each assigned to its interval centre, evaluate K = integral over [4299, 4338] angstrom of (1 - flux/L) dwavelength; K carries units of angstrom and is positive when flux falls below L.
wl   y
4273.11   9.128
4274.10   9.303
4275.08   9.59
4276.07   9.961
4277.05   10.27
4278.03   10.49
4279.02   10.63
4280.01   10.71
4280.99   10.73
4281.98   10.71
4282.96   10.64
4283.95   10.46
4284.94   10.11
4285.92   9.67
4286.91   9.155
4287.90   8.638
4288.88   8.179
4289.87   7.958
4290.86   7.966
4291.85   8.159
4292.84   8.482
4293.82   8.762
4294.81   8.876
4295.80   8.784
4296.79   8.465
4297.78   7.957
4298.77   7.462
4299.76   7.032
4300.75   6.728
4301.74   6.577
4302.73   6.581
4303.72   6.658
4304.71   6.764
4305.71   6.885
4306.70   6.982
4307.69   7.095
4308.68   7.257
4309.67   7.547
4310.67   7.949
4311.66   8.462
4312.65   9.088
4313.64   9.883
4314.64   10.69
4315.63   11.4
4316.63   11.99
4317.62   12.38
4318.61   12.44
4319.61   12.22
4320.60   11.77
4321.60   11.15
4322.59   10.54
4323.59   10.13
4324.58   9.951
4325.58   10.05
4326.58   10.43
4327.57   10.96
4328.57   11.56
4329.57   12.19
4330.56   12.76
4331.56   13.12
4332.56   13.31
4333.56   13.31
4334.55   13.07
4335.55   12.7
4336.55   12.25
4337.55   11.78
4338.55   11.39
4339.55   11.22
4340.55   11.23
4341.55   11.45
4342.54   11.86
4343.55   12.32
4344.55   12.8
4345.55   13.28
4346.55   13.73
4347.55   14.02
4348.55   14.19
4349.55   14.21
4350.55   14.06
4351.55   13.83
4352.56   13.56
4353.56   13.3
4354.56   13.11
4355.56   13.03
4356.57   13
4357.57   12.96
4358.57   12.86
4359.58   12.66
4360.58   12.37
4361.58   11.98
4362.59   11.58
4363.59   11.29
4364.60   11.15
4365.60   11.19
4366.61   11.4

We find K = 2.4 angstrom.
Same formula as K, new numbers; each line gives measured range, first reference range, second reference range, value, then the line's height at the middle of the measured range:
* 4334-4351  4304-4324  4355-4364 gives -1.9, 11.4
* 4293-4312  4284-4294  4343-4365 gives 4.1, 9.66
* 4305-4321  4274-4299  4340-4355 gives 2.1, 11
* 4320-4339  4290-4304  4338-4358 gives -1.1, 11.1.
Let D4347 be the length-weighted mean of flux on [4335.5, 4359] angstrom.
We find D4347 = 12.8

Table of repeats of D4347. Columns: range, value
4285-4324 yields 8.85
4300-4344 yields 10.3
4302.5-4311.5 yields 7.14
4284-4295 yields 8.79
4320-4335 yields 11.6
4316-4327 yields 11.2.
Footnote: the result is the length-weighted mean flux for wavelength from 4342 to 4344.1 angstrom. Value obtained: 12.1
